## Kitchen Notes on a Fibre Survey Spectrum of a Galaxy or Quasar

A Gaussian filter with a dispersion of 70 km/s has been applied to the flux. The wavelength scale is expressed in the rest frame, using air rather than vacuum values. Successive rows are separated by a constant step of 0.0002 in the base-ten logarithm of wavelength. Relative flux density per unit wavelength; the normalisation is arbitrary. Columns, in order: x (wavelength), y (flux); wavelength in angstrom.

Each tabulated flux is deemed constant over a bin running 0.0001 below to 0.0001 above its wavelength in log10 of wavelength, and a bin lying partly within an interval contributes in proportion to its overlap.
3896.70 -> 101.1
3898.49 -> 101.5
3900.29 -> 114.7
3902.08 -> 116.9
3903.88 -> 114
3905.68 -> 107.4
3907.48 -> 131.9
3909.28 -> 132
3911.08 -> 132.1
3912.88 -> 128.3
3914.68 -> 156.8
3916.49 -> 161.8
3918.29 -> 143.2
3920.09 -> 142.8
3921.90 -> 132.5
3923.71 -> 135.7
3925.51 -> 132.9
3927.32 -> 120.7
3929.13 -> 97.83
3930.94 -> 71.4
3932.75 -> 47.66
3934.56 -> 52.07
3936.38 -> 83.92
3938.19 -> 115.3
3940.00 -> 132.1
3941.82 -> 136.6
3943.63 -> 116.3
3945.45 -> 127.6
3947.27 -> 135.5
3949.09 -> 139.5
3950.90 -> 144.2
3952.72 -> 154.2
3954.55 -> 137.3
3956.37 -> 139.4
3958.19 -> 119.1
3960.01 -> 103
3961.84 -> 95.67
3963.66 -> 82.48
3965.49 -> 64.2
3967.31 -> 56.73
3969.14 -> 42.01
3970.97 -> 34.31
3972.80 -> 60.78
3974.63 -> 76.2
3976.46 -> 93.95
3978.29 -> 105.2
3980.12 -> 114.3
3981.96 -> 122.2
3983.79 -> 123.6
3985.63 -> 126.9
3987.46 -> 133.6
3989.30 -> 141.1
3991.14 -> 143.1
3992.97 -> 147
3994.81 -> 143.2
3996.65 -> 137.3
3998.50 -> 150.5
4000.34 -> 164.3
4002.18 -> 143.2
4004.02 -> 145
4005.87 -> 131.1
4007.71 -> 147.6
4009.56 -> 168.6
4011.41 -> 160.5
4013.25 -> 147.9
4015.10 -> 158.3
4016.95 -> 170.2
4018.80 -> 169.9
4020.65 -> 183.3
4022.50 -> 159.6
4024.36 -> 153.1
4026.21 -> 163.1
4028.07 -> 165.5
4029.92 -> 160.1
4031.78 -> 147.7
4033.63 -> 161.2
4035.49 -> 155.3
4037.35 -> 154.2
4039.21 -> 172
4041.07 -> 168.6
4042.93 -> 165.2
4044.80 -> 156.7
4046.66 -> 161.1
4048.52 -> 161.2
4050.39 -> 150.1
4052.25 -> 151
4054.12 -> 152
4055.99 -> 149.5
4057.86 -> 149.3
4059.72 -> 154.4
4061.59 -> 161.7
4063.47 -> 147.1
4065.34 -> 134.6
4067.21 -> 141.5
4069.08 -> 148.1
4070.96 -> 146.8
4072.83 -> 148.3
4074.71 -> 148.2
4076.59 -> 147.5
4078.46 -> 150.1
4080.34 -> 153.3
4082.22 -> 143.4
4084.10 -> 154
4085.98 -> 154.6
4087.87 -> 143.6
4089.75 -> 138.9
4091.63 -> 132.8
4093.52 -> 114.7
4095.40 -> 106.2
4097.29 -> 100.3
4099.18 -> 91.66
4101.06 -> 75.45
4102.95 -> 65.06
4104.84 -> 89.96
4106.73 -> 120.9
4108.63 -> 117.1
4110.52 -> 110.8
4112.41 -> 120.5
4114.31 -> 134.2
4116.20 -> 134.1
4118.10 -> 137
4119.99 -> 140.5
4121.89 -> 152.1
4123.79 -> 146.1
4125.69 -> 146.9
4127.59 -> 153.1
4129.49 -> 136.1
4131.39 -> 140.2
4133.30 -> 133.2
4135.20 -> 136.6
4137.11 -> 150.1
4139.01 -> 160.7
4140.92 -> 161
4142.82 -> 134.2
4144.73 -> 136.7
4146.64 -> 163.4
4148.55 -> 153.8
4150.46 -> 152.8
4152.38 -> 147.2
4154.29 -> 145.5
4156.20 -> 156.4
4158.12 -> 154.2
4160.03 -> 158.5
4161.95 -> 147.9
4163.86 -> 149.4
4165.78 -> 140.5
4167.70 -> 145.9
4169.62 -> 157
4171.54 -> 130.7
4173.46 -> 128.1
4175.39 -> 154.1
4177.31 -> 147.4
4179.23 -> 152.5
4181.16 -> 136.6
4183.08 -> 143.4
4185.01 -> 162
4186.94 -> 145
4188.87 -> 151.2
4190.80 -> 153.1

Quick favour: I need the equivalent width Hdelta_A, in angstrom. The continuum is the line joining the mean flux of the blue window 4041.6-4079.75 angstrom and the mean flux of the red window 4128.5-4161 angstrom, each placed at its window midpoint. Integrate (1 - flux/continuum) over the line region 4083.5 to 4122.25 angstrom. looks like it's 7.74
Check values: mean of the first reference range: 151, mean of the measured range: 120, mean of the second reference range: 148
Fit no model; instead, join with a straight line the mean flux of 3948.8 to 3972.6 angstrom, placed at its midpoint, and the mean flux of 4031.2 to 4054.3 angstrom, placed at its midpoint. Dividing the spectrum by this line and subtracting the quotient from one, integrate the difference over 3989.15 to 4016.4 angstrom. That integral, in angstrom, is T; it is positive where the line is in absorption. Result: -4.17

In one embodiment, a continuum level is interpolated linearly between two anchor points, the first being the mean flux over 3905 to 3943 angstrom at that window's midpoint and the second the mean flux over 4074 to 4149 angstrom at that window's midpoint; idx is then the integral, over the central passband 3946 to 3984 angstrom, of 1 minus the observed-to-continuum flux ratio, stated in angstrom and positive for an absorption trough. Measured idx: 6.2 angstrom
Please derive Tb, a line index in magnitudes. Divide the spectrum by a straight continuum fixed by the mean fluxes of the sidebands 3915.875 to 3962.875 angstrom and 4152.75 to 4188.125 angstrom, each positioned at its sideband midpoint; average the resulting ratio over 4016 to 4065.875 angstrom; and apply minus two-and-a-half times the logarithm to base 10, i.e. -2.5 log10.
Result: -0.20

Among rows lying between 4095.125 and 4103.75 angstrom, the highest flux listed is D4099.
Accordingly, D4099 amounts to 106.2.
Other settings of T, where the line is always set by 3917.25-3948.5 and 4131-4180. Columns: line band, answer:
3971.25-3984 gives 2.7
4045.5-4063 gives -2.9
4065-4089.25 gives -2.1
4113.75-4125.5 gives 0.1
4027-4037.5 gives -2.3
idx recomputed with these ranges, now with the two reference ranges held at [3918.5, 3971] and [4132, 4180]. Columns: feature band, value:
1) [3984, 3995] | -2.0 angstrom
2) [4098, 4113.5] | 4.4 angstrom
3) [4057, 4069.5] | -1.7 angstrom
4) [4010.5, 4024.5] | -4.8 angstrom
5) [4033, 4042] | -2.6 angstrom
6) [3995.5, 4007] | -2.6 angstrom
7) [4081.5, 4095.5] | -0.3 angstrom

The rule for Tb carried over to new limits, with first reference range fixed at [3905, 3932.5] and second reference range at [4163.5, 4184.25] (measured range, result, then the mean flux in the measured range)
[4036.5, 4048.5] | -0.20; 163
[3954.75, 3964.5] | 0.17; 110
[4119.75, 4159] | -0.04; 148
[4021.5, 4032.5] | -0.18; 158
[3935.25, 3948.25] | 0.07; 120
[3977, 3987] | 0.11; 118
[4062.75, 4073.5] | -0.06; 144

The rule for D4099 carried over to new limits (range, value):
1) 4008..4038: 183.3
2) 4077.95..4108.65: 154.6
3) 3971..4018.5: 170.2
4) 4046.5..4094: 161.7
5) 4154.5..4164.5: 158.5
